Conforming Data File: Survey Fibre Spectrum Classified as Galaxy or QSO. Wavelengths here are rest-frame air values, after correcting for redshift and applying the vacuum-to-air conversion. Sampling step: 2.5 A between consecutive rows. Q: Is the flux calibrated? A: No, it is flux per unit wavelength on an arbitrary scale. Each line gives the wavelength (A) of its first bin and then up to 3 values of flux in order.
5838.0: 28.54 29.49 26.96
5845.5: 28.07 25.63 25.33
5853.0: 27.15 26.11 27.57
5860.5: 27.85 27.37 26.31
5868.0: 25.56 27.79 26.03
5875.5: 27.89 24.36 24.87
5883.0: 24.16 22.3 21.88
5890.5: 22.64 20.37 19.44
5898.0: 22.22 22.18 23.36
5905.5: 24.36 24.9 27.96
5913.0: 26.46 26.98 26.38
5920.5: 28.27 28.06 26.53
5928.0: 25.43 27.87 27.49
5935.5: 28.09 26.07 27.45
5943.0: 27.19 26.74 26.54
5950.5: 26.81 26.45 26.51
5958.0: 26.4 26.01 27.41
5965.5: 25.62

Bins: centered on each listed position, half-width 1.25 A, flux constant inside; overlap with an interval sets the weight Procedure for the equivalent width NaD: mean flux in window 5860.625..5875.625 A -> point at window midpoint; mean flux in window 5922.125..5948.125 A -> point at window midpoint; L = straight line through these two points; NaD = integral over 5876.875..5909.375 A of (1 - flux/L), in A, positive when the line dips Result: 4.9 A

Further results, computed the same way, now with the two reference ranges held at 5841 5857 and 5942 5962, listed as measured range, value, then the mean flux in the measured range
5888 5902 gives 2.7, 21.5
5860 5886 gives 0.7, 25.9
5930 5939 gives -0.3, 27.4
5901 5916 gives 0.7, 25.4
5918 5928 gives -0.2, 27.2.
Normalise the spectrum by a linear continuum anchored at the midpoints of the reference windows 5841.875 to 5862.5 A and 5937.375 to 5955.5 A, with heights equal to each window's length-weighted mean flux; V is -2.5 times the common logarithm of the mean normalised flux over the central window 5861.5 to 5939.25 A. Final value 0.06 mag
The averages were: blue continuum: 26.9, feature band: 25.3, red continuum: 26.8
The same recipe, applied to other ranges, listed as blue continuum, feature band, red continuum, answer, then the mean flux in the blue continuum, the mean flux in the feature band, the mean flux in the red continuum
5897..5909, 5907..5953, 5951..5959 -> -0.08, 23.4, 27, 26.5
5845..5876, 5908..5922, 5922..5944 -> 0.00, 26.8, 27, 27.1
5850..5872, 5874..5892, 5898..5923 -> 0.10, 26.8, 24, 25.6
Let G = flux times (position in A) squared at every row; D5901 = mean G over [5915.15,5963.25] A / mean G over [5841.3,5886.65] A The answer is 1.05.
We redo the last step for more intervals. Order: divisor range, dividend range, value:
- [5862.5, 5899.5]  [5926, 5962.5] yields 1.13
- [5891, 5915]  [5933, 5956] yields 1.16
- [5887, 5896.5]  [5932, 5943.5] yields 1.31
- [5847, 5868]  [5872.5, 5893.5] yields 0.90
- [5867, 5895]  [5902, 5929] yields 1.10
